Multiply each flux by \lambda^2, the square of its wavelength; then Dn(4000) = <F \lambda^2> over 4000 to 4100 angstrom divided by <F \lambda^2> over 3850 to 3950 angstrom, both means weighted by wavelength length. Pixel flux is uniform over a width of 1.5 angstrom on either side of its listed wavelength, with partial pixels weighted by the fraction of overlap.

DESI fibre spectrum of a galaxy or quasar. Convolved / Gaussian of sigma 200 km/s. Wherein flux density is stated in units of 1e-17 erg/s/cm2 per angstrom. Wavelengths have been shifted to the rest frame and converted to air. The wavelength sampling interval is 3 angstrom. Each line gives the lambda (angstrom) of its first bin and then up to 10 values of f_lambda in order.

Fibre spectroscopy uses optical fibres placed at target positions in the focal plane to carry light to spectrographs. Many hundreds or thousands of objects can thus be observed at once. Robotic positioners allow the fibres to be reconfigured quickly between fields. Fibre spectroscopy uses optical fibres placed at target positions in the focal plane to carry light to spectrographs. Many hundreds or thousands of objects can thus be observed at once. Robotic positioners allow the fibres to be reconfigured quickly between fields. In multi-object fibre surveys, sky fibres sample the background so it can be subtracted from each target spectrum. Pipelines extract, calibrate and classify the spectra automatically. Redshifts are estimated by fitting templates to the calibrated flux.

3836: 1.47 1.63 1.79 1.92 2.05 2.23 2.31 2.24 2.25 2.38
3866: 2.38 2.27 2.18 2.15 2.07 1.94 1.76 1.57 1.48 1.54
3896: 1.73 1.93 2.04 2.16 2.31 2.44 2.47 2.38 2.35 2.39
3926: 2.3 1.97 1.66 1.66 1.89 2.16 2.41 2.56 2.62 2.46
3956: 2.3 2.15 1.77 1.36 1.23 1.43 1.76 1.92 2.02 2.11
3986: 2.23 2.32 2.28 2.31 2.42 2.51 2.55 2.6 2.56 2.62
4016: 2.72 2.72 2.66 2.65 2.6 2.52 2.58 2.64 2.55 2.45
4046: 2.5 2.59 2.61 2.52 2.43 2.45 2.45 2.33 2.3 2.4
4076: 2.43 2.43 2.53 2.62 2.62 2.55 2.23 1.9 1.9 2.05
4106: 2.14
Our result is 1.3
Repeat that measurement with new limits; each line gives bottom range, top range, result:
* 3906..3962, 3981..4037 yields 1.16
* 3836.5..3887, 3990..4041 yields 1.34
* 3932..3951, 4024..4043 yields 1.25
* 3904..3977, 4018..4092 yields 1.28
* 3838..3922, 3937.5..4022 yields 1.13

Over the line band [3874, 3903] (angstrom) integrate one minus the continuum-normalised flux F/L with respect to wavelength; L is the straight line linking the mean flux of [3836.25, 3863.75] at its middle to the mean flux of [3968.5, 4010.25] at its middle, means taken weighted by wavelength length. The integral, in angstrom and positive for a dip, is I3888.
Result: 3.8 angstrom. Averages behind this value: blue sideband 2.05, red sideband 2.18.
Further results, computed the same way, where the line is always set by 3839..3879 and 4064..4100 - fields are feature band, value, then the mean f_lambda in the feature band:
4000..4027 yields -3.69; 2.62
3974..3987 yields 1.41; 2.03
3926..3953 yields 1.07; 2.15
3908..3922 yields -1.21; 2.4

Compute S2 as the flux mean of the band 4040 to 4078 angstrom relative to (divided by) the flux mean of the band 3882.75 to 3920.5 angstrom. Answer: 1.2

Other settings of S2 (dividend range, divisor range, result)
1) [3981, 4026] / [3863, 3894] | 1.26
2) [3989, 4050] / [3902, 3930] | 1.11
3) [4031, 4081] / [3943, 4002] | 1.18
